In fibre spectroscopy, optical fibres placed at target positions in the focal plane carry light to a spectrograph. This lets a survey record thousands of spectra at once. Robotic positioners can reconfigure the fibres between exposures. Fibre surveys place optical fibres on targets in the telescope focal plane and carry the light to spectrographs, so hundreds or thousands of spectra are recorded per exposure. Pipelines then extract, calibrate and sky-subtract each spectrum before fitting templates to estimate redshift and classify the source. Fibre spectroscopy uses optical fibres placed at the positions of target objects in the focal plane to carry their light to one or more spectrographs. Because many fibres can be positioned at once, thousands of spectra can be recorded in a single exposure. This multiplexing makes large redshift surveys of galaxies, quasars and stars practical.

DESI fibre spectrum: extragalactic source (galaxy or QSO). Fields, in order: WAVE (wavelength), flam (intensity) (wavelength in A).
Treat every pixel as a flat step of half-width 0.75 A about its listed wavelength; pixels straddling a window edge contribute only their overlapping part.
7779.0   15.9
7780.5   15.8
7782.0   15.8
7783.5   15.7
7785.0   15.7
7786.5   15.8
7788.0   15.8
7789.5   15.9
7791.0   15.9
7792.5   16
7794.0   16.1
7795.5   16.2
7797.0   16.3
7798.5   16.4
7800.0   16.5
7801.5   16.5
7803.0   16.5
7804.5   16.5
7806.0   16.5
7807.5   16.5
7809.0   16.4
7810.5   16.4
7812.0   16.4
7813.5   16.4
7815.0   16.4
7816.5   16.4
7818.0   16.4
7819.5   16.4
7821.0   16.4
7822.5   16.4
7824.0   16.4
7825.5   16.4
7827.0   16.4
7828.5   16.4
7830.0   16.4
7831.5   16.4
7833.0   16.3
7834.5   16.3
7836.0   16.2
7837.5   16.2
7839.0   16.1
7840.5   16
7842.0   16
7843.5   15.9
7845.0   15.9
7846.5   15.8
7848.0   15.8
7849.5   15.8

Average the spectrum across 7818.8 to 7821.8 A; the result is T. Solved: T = 16.4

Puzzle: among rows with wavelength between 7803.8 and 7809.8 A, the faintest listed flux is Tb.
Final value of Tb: 16.4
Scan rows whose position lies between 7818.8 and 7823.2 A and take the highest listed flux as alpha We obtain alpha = 16.4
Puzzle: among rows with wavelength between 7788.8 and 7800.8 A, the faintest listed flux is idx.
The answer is 15.9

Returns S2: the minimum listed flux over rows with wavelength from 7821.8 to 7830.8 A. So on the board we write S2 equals 16.4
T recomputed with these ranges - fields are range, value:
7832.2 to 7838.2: 16.3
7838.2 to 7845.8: 16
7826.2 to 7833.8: 16.4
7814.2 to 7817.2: 16.4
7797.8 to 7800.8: 16.5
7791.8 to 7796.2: 16.1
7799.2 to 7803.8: 16.5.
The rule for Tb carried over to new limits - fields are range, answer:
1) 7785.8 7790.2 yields 15.8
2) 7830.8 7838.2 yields 16.2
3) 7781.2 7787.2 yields 15.7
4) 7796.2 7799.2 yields 16.3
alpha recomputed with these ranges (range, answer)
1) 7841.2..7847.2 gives 16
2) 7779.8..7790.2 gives 15.9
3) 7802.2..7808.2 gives 16.5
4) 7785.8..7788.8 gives 15.8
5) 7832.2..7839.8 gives 16.3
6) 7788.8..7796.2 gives 16.2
